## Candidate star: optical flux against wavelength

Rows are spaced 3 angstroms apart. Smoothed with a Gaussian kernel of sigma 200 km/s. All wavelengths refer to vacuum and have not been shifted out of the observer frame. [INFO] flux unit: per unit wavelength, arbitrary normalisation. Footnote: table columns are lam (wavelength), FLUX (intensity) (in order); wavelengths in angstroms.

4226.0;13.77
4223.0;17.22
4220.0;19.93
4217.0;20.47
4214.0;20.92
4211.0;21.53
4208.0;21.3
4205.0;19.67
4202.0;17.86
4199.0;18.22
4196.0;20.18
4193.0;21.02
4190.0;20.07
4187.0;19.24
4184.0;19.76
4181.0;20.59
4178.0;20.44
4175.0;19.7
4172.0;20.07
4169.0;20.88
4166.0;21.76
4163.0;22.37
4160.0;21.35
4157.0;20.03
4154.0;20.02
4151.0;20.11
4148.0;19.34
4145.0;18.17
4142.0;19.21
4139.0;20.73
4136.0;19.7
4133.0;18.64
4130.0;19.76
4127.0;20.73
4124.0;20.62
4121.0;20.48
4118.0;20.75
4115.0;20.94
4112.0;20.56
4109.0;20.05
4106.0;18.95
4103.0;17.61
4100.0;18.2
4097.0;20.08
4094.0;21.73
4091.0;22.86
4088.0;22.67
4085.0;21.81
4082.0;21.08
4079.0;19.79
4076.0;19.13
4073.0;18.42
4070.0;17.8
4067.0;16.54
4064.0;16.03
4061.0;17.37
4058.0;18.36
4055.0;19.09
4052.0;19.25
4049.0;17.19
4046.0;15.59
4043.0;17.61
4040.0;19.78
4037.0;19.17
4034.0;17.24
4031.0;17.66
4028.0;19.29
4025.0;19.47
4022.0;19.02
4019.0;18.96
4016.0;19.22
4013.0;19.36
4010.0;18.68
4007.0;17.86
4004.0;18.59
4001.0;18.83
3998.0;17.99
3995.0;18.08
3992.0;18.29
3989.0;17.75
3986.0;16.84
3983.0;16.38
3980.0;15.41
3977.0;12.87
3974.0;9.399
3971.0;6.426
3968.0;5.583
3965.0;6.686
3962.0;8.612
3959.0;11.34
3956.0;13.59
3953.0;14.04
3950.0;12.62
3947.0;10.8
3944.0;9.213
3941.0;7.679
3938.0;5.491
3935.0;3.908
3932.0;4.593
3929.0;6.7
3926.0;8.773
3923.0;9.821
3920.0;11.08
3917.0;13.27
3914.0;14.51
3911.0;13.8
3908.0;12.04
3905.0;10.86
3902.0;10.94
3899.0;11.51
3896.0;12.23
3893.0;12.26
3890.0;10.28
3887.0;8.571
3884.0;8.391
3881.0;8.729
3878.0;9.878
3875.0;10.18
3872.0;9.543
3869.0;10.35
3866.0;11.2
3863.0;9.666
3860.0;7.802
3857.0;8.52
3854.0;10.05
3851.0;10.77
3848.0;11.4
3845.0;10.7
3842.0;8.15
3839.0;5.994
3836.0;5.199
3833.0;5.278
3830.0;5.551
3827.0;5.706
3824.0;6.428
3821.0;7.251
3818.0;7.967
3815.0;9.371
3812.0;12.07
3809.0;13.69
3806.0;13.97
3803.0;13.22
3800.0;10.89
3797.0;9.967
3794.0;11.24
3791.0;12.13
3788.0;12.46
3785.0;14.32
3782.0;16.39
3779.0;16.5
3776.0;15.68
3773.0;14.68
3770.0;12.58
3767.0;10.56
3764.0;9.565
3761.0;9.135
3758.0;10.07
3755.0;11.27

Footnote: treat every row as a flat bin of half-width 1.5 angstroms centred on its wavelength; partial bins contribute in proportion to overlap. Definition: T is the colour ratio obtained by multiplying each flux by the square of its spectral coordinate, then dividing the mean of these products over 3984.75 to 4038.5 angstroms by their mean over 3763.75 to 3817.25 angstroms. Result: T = 1.62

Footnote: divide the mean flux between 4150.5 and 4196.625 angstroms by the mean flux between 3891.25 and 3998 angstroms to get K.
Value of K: 1.81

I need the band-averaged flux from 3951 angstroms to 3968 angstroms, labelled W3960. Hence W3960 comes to 10.4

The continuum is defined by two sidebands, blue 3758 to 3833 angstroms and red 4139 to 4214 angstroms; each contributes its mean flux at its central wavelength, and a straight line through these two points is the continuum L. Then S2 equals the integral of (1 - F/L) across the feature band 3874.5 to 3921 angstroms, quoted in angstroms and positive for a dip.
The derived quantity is 8.3 angstroms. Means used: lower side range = 11.2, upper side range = 20.1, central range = 11.2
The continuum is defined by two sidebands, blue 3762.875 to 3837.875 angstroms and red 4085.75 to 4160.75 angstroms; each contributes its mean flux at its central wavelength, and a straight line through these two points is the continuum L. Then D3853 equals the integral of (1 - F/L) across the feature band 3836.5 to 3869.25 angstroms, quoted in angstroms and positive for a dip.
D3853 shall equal 8.1 angstroms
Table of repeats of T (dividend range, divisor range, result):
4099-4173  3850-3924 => 2.13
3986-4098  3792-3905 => 2.16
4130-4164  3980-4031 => 1.17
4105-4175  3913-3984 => 2.25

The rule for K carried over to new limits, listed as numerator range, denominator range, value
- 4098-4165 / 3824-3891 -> 2.30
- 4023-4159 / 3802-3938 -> 2.03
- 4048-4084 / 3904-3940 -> 1.93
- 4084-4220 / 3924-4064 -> 1.40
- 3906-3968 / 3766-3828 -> 0.83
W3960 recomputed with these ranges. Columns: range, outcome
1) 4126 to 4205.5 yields 20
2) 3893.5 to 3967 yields 10.2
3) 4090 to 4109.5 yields 19.8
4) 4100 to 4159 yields 19.8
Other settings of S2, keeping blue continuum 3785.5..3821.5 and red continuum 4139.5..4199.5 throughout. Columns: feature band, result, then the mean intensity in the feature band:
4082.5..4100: -3.06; 21.5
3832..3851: 6.54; 8.09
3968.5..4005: 1.34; 15.3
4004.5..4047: -4.64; 18.5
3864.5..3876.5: 2.47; 10.3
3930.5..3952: 9.98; 7.9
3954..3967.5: 4.69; 9.87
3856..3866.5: 2.98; 9.15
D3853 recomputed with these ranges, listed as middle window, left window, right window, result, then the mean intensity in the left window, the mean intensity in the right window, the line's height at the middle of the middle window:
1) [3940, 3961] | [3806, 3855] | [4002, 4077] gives 4.2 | 8.63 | 18.3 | 14.2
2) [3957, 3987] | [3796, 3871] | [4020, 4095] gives 8.7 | 9.24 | 18.9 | 15.2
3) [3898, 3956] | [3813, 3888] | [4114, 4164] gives 6.8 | 8.53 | 20.1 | 11.6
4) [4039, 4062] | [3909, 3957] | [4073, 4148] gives -1.8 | 9.98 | 20.1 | 16.7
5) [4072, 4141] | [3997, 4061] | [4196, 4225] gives -4.7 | 18.5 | 19.6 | 19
